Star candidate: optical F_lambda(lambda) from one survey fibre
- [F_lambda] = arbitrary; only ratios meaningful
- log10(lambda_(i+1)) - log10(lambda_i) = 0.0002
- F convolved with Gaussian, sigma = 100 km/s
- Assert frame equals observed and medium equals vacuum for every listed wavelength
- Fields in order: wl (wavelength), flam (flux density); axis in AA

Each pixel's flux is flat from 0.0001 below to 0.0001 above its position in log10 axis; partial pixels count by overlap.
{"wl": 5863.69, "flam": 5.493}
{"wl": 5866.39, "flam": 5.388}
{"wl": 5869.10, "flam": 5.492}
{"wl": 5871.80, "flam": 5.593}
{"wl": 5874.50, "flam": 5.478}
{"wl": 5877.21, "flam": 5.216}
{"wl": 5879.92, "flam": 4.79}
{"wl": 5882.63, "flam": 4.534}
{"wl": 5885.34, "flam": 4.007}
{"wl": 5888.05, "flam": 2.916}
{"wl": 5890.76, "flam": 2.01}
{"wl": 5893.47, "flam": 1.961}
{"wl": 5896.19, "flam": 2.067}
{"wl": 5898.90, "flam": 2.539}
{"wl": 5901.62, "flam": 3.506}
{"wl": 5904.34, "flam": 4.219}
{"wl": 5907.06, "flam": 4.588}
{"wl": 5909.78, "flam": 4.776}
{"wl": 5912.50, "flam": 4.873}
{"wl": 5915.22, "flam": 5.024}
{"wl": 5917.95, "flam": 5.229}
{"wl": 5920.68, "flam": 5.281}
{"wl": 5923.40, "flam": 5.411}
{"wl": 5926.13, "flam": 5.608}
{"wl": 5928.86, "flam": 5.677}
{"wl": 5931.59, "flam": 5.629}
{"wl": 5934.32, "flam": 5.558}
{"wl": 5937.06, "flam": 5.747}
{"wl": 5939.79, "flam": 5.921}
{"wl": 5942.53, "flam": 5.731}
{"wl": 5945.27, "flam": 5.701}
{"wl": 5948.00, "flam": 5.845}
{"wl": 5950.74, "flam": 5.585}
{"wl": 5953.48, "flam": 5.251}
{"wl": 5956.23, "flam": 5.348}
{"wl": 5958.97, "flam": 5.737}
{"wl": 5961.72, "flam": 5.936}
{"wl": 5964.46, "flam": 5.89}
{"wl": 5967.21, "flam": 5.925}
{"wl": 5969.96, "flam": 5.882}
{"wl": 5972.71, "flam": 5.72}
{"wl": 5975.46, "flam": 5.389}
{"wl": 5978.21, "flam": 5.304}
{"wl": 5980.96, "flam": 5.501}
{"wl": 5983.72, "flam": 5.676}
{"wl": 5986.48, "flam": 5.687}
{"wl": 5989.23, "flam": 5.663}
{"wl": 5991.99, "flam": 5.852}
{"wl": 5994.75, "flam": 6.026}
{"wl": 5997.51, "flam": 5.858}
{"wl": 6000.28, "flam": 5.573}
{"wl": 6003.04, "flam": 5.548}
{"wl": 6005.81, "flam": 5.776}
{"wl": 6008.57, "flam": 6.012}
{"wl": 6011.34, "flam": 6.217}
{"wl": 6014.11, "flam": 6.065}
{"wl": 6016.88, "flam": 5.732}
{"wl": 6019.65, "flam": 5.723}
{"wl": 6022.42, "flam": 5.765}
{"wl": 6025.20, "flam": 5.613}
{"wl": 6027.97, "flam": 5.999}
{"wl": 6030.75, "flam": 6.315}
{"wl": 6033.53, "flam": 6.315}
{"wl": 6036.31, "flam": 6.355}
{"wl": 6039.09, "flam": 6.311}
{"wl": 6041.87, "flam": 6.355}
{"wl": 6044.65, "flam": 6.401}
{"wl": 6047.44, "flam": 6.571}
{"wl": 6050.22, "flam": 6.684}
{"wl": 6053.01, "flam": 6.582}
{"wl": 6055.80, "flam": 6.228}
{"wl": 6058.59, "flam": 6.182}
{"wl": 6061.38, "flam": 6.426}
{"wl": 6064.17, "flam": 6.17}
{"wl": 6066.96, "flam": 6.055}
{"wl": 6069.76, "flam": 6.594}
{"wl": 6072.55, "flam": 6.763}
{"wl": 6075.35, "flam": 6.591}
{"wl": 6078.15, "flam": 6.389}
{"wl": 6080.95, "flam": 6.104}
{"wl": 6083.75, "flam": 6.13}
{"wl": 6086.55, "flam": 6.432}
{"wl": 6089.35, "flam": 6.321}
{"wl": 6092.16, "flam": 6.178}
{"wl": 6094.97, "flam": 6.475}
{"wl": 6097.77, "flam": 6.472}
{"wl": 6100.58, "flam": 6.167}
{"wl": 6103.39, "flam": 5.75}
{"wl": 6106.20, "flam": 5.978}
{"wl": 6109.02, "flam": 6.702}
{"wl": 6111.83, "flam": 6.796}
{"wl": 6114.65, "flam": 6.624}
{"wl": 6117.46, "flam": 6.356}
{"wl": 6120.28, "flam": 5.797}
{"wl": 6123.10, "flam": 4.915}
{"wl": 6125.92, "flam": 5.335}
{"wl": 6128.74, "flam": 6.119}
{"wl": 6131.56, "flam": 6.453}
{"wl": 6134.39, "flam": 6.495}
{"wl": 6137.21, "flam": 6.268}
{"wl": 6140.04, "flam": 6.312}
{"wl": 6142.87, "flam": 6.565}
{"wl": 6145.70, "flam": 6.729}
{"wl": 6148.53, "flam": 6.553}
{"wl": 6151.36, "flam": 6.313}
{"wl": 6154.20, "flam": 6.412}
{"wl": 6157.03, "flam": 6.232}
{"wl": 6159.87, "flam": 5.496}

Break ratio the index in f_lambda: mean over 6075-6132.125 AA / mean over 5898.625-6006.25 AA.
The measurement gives 1.14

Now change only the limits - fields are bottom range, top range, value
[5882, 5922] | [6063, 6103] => 1.66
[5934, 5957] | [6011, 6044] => 1.08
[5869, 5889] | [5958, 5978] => 1.21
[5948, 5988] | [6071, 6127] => 1.10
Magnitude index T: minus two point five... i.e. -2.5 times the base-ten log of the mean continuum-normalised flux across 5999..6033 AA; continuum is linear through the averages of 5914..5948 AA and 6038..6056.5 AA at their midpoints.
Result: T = 0.06 mag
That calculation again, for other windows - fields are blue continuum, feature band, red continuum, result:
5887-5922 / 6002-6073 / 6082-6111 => -0.126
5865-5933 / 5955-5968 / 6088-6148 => -0.160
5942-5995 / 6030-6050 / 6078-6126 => -0.079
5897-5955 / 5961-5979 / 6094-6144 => -0.074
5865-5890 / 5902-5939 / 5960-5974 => 0.027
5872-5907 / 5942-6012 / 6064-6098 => -0.165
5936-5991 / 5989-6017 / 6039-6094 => 0.015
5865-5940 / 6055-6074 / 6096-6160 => -0.105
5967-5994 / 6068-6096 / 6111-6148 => -0.062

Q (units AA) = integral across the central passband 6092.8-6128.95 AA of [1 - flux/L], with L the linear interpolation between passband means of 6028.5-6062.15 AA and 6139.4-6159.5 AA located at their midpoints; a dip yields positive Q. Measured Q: 1.6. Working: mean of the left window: 6.38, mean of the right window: 6.4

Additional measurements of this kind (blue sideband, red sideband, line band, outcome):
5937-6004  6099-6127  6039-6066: -2.25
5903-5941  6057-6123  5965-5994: -0.34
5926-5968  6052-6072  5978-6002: 0.95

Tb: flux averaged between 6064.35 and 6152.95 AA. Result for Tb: 6.28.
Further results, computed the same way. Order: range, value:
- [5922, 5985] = 5.65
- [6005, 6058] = 6.16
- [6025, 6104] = 6.32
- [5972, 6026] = 5.74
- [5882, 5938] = 4.33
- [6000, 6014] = 5.87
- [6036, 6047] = 6.37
